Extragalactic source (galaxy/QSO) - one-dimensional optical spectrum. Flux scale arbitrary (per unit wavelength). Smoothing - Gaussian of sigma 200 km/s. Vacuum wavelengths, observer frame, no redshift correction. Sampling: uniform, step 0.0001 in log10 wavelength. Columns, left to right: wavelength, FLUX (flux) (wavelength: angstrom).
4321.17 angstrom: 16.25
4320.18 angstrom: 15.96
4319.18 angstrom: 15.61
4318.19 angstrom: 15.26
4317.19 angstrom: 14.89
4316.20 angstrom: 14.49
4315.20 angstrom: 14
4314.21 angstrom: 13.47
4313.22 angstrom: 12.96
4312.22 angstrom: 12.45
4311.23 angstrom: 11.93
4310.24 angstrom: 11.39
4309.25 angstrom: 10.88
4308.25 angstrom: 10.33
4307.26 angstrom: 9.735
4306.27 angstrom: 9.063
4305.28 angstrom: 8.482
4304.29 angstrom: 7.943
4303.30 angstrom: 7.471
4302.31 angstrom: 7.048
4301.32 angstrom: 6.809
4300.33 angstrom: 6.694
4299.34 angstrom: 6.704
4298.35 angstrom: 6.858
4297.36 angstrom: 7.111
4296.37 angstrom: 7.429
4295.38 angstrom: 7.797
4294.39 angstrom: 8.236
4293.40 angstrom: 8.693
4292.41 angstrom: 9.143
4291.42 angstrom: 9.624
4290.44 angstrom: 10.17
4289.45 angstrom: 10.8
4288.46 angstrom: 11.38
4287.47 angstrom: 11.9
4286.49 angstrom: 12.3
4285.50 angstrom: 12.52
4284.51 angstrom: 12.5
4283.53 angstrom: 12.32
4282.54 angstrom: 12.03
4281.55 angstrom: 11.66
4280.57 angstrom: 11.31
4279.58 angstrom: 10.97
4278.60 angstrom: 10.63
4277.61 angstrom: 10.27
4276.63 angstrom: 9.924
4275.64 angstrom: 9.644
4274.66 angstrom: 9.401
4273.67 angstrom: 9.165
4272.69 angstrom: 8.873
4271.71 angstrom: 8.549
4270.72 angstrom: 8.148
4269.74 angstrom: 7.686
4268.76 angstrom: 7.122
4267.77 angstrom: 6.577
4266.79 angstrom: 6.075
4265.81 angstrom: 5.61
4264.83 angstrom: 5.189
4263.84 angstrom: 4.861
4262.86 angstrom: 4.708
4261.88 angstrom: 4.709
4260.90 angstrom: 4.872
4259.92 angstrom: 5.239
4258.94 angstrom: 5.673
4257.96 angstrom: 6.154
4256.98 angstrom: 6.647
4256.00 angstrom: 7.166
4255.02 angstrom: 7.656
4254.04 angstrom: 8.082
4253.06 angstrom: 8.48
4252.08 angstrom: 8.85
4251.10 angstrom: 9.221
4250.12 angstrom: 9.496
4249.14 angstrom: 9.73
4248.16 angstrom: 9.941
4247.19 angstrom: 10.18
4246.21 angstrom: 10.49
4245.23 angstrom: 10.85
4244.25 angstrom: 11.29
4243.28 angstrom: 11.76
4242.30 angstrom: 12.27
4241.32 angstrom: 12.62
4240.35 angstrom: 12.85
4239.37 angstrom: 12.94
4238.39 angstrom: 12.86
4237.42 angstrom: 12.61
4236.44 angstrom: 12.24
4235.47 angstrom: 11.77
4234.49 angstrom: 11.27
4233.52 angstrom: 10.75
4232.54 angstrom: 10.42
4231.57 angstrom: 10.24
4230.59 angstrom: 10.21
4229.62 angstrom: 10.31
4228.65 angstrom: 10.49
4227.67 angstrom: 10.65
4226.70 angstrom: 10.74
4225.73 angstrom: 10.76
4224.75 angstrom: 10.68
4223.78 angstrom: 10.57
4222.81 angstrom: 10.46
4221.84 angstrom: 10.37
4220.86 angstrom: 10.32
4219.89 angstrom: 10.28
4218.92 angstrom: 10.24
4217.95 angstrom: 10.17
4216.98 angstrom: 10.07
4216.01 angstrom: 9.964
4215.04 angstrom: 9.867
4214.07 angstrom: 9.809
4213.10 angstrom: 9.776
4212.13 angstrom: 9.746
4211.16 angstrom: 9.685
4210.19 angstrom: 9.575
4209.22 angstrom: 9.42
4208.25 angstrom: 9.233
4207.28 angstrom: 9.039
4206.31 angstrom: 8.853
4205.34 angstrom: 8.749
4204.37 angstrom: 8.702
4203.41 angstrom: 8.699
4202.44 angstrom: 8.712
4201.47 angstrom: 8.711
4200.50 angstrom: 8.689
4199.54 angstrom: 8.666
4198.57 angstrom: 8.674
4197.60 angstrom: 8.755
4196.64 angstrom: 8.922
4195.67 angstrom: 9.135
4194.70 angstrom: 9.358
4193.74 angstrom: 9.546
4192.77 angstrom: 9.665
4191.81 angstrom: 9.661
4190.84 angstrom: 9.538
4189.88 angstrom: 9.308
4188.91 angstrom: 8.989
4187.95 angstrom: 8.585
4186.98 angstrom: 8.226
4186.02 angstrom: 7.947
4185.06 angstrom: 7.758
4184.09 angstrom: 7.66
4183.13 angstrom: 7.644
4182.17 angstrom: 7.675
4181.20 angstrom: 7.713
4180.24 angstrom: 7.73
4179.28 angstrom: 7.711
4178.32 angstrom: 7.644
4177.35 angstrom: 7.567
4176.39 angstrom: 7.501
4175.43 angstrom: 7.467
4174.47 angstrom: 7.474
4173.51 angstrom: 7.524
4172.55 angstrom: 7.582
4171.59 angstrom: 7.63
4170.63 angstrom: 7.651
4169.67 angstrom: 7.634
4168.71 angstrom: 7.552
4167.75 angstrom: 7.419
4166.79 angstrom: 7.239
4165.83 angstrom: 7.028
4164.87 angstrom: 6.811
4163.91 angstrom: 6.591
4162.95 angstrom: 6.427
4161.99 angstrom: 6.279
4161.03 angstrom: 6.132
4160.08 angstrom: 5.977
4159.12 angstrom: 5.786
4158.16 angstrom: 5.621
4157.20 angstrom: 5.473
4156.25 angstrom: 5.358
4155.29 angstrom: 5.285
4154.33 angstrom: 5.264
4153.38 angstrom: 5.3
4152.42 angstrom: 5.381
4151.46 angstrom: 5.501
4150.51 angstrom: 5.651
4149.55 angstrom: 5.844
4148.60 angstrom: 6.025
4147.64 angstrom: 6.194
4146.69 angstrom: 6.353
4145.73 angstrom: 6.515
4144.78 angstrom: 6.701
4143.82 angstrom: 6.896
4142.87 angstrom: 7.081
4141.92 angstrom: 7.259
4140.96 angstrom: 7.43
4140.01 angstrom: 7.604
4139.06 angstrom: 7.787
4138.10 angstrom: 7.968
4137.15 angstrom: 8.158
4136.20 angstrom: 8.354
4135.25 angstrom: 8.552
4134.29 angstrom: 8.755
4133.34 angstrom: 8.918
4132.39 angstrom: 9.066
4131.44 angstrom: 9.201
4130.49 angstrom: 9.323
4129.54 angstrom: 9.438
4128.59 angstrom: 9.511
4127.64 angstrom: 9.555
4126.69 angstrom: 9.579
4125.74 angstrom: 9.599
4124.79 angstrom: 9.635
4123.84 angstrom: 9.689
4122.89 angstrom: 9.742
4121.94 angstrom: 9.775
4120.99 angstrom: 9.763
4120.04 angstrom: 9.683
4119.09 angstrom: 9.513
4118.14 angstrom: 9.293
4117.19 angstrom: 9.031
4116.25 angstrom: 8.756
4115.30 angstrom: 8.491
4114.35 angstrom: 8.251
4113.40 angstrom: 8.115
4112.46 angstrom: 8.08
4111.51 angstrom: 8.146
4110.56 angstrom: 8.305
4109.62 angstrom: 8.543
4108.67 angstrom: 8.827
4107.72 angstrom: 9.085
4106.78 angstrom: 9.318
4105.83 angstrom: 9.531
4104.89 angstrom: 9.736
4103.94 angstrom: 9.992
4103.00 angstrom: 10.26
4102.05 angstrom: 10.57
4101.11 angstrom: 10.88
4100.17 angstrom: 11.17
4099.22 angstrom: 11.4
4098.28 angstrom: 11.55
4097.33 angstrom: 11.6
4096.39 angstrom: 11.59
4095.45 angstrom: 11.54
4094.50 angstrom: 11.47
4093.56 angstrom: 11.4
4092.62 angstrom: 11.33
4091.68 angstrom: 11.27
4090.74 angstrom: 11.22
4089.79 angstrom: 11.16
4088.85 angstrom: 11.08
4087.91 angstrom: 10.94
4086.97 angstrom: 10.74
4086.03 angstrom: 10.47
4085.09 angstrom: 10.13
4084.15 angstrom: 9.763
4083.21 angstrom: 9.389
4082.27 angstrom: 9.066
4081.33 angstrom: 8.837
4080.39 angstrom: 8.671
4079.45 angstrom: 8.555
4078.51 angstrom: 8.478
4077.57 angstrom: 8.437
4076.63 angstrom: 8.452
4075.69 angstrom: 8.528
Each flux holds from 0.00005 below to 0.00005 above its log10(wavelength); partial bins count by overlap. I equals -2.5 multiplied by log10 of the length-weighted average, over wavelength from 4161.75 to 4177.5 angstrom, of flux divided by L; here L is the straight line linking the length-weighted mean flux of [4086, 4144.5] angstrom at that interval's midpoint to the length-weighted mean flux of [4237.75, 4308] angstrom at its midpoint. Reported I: 0.271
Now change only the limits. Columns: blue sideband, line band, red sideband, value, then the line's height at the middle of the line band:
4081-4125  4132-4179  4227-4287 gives 0.378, 9.8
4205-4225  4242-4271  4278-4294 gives 0.328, 10.6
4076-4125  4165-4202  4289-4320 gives 0.214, 9.96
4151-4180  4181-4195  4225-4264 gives -0.150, 7.5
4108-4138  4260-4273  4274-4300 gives 0.488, 9.89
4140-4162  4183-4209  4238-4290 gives -0.196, 7.36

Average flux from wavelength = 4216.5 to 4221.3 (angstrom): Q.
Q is 10.2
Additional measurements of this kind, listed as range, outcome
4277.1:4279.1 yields 10.5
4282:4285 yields 12.3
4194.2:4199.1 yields 8.96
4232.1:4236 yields 11.1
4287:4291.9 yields 10.8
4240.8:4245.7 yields 11.8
